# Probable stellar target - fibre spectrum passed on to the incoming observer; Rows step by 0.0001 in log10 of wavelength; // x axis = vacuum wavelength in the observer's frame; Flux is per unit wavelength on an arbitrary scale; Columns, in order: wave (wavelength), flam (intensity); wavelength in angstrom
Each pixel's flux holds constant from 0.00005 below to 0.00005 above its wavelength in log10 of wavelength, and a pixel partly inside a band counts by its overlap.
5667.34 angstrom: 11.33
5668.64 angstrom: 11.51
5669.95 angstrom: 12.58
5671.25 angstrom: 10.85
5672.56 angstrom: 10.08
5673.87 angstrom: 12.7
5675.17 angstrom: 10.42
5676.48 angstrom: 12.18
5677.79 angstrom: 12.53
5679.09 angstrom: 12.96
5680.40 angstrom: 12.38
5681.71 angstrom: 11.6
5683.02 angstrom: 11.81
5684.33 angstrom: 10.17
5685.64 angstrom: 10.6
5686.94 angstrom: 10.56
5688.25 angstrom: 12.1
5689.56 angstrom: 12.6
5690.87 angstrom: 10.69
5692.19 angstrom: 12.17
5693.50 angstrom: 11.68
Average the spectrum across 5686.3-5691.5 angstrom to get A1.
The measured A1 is 11.5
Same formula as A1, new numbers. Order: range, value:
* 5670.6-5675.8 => 11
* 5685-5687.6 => 10.6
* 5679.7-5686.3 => 11.3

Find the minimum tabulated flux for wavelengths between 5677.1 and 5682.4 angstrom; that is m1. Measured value 11.6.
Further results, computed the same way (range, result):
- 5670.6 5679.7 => 10.08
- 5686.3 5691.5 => 10.56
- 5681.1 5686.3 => 10.17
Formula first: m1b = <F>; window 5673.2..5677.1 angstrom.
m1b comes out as 11.8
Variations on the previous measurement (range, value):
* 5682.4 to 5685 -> 11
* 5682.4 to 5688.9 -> 11.1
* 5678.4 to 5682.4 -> 12.3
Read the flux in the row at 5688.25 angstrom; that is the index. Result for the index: 12.1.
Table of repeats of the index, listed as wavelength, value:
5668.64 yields 11.51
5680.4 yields 12.38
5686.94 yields 10.56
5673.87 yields 12.7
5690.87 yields 10.69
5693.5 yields 11.68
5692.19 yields 12.17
